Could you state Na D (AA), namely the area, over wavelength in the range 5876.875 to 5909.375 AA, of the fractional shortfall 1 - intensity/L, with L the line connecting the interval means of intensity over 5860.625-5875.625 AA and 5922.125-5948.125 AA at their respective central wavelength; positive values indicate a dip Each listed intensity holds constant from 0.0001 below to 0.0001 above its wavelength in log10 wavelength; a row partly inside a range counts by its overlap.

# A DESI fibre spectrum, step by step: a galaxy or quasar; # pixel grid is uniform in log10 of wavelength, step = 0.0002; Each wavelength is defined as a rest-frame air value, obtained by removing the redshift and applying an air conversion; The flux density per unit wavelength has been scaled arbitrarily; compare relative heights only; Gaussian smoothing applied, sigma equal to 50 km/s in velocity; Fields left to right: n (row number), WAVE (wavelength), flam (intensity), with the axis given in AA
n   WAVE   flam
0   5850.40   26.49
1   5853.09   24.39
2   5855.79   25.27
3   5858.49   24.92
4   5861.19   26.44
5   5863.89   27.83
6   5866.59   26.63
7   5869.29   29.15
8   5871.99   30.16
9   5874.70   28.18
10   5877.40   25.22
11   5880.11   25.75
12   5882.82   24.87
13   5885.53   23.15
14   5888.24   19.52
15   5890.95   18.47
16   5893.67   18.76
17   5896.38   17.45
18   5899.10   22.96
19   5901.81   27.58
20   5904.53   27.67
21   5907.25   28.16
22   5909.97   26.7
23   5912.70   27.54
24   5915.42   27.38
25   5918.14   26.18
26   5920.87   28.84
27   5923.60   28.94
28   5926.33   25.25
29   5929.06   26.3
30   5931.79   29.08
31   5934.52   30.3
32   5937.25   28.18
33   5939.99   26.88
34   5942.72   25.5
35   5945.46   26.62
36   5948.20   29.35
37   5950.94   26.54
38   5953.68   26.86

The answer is 5.3 AA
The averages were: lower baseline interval 28.2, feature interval 23.3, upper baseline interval 27.5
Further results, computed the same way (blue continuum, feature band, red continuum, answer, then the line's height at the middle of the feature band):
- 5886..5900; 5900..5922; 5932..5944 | -4.4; 22.9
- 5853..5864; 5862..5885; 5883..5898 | -4.1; 23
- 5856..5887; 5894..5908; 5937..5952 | 1.3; 26.7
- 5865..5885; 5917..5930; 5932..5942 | 0.4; 28.1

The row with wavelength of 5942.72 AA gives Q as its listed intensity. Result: 25.5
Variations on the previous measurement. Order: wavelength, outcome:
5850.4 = 26.49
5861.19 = 26.44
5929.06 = 26.3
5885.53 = 23.15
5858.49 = 24.92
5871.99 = 30.16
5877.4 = 25.22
